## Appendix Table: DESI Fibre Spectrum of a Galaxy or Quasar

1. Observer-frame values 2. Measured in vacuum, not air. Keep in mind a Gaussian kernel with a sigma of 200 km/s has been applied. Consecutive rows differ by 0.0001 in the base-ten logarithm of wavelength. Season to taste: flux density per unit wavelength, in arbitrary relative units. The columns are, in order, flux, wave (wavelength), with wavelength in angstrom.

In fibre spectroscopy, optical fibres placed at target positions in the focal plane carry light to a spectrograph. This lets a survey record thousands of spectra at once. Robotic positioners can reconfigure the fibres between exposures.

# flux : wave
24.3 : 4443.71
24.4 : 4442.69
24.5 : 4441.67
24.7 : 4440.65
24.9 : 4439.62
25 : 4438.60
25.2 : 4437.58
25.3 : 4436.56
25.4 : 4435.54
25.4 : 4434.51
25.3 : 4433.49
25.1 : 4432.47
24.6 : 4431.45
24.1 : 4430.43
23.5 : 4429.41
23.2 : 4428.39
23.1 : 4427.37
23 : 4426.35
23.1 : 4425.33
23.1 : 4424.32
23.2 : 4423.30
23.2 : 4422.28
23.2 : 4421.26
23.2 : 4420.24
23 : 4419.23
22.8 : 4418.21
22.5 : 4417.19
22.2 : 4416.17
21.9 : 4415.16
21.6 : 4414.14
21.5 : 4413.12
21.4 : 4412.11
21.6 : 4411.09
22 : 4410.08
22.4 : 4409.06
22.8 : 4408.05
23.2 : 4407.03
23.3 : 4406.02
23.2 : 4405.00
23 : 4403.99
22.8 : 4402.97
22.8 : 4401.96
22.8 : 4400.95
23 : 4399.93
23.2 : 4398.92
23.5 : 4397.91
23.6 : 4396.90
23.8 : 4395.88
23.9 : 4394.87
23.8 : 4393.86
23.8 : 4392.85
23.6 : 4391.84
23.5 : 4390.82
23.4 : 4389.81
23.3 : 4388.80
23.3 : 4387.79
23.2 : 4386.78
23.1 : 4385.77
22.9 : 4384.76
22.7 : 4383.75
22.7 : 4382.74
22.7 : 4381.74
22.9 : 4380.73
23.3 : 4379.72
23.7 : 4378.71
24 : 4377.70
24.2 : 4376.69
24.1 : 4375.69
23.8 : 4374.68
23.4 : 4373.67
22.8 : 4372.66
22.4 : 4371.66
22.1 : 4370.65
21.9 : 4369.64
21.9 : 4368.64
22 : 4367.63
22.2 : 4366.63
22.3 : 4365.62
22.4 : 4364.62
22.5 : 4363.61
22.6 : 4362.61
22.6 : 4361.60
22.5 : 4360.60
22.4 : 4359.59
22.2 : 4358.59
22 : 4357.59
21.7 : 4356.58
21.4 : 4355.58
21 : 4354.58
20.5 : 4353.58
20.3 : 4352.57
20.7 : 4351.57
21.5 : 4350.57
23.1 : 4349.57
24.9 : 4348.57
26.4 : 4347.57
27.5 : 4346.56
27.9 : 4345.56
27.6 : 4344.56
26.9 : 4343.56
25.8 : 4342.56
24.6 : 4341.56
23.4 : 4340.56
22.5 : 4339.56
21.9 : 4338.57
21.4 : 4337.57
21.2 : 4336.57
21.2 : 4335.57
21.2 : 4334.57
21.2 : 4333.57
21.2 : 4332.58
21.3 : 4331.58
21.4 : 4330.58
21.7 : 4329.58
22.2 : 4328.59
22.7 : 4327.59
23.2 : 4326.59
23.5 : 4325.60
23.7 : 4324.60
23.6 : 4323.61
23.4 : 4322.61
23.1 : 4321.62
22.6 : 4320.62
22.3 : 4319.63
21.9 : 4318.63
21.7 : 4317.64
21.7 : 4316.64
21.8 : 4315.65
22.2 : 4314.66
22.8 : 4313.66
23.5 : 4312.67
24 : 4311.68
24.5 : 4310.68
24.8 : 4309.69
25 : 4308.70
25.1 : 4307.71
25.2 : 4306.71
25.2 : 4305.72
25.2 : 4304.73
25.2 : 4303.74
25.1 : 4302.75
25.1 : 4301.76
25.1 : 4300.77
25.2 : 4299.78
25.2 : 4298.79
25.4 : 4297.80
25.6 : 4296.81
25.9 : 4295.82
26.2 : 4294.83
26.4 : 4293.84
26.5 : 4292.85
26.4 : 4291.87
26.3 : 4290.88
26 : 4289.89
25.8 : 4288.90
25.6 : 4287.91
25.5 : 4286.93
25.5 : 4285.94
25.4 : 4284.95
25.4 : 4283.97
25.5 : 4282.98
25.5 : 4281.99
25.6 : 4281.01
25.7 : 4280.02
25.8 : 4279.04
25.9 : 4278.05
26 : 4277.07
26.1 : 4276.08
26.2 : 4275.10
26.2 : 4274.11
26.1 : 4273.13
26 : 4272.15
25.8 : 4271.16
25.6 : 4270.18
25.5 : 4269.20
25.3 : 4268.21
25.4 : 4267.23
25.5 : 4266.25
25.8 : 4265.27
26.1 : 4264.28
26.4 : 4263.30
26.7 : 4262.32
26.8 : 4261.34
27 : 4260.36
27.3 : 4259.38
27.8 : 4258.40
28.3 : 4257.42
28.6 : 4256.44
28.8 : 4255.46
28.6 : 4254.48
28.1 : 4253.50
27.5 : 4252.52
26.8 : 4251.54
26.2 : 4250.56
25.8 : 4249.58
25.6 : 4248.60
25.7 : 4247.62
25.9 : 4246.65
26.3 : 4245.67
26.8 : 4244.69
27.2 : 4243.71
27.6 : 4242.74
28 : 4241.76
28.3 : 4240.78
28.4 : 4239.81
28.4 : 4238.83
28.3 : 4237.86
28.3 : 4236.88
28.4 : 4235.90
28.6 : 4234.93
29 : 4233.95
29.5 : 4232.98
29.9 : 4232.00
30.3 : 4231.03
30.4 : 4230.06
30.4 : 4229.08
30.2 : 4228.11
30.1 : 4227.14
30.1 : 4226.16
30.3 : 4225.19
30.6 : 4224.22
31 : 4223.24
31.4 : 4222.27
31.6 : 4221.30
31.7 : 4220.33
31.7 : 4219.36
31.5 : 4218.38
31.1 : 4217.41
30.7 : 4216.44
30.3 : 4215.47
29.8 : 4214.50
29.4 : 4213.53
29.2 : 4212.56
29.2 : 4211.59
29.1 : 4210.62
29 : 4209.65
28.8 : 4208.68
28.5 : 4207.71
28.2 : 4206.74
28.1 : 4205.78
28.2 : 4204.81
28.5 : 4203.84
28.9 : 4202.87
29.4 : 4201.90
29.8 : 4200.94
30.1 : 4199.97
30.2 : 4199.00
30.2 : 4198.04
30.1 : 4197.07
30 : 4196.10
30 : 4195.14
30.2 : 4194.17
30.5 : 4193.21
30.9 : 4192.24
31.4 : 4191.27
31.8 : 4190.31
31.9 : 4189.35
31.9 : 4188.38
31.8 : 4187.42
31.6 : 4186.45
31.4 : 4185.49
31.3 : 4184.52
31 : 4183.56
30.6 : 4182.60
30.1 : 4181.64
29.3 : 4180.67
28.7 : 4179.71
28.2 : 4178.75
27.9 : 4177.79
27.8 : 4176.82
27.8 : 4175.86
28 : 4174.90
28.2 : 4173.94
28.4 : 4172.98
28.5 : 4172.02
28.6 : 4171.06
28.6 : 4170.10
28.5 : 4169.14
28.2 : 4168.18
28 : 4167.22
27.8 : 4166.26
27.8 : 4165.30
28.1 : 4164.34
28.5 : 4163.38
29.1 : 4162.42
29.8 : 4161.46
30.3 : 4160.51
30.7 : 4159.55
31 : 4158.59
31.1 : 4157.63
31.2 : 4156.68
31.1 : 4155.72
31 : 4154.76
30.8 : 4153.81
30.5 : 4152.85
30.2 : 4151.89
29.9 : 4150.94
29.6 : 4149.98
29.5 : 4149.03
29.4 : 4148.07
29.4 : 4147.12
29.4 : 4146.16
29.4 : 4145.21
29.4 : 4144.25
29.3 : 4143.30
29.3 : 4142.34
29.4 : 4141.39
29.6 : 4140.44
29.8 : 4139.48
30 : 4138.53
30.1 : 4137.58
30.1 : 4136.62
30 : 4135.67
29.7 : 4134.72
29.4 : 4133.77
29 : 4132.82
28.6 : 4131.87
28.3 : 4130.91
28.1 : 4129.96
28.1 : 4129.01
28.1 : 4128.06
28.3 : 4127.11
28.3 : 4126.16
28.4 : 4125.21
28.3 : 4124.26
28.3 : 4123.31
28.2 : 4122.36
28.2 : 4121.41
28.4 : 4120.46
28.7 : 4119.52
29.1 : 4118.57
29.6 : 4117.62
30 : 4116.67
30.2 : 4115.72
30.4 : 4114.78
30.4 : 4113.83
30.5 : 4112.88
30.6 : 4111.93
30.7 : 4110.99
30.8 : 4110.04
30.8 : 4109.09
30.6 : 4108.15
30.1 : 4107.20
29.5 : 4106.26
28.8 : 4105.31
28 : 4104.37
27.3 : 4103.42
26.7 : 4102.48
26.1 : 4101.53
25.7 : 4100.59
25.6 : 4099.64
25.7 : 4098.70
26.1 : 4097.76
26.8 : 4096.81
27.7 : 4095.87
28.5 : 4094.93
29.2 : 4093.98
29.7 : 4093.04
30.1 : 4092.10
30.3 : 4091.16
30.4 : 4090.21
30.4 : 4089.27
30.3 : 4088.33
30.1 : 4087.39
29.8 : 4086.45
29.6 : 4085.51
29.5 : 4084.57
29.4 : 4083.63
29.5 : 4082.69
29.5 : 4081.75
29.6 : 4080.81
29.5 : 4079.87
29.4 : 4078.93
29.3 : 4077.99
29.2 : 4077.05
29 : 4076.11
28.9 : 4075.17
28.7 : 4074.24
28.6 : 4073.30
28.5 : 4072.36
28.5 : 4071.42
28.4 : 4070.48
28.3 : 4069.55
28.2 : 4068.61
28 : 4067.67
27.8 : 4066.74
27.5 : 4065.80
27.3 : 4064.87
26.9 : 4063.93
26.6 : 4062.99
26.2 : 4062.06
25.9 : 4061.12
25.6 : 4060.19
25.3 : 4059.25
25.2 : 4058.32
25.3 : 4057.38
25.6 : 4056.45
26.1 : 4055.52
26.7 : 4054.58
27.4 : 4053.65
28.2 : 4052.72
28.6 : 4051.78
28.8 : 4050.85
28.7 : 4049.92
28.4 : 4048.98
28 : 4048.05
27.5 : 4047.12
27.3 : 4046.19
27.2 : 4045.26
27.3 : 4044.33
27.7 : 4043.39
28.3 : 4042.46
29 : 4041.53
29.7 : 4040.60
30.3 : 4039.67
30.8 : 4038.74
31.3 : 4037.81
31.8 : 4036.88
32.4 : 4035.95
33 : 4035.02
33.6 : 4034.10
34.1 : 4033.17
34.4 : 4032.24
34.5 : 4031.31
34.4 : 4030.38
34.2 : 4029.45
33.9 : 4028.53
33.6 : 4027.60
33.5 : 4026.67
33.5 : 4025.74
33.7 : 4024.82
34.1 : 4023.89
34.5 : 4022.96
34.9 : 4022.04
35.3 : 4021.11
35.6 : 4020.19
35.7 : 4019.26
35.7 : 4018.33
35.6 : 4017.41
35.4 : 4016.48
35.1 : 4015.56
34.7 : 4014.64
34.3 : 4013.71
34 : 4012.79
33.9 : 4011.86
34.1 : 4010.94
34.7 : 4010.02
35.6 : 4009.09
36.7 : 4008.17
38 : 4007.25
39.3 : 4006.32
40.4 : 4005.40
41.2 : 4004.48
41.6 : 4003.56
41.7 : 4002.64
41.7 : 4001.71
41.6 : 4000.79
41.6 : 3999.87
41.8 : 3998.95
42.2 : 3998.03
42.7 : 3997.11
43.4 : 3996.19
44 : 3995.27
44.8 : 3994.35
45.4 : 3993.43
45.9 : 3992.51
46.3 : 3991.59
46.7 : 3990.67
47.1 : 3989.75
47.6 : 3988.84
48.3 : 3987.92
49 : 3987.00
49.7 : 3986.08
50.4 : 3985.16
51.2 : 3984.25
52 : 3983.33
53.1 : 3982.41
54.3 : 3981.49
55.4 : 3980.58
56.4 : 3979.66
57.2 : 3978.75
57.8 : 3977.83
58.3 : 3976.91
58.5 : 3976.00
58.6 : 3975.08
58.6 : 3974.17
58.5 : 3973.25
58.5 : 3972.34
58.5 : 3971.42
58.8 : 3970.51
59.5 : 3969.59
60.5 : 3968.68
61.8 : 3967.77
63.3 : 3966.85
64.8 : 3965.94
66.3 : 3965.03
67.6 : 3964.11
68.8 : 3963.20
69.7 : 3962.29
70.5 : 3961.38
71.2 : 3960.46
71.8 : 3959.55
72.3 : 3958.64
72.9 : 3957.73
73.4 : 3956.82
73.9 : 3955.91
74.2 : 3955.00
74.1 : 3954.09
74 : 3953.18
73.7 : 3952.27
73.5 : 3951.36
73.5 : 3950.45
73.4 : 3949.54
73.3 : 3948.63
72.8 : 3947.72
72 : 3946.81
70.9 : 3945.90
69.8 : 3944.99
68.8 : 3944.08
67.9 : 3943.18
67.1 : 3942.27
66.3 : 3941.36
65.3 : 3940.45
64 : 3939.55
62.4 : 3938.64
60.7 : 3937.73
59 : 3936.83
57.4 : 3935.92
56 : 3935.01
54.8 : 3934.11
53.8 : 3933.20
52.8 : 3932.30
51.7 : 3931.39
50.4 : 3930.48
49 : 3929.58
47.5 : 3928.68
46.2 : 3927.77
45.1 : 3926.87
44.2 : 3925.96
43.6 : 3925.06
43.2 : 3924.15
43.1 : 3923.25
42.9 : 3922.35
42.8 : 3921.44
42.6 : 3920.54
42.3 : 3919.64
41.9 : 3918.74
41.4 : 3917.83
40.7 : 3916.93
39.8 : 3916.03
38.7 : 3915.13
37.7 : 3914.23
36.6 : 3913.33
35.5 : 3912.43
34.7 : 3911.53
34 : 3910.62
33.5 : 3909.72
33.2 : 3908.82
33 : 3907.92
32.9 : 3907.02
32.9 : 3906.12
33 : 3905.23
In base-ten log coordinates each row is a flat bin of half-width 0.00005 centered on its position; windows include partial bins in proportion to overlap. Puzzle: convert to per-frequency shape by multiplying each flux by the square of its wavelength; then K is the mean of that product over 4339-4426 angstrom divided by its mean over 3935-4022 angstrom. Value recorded 0.5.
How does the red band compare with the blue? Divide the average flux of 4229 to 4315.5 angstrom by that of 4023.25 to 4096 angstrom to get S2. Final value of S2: 0.9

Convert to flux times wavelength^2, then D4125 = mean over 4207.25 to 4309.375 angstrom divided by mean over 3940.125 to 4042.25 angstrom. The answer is 0.63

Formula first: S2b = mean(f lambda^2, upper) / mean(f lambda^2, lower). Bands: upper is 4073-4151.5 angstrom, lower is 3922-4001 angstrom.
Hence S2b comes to 0.54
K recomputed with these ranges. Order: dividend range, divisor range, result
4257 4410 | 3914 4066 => 0.62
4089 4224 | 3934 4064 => 0.69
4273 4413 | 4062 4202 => 0.89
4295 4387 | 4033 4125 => 0.92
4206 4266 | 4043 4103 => 1.11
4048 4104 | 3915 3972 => 0.50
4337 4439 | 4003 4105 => 0.89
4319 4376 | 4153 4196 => 0.83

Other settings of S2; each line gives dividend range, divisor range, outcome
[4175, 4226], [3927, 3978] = 0.47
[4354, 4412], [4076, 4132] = 0.79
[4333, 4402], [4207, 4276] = 0.82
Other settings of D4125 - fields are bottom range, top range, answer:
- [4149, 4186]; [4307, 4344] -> 0.84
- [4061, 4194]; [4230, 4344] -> 0.94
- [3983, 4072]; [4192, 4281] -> 0.91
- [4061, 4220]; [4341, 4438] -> 0.89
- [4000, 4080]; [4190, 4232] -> 1.04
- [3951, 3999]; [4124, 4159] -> 0.55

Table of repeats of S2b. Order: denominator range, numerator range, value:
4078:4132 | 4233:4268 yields 1.01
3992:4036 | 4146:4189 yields 0.86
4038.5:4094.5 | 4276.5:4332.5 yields 0.96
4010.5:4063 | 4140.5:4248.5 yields 1.03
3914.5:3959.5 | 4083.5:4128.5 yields 0.54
